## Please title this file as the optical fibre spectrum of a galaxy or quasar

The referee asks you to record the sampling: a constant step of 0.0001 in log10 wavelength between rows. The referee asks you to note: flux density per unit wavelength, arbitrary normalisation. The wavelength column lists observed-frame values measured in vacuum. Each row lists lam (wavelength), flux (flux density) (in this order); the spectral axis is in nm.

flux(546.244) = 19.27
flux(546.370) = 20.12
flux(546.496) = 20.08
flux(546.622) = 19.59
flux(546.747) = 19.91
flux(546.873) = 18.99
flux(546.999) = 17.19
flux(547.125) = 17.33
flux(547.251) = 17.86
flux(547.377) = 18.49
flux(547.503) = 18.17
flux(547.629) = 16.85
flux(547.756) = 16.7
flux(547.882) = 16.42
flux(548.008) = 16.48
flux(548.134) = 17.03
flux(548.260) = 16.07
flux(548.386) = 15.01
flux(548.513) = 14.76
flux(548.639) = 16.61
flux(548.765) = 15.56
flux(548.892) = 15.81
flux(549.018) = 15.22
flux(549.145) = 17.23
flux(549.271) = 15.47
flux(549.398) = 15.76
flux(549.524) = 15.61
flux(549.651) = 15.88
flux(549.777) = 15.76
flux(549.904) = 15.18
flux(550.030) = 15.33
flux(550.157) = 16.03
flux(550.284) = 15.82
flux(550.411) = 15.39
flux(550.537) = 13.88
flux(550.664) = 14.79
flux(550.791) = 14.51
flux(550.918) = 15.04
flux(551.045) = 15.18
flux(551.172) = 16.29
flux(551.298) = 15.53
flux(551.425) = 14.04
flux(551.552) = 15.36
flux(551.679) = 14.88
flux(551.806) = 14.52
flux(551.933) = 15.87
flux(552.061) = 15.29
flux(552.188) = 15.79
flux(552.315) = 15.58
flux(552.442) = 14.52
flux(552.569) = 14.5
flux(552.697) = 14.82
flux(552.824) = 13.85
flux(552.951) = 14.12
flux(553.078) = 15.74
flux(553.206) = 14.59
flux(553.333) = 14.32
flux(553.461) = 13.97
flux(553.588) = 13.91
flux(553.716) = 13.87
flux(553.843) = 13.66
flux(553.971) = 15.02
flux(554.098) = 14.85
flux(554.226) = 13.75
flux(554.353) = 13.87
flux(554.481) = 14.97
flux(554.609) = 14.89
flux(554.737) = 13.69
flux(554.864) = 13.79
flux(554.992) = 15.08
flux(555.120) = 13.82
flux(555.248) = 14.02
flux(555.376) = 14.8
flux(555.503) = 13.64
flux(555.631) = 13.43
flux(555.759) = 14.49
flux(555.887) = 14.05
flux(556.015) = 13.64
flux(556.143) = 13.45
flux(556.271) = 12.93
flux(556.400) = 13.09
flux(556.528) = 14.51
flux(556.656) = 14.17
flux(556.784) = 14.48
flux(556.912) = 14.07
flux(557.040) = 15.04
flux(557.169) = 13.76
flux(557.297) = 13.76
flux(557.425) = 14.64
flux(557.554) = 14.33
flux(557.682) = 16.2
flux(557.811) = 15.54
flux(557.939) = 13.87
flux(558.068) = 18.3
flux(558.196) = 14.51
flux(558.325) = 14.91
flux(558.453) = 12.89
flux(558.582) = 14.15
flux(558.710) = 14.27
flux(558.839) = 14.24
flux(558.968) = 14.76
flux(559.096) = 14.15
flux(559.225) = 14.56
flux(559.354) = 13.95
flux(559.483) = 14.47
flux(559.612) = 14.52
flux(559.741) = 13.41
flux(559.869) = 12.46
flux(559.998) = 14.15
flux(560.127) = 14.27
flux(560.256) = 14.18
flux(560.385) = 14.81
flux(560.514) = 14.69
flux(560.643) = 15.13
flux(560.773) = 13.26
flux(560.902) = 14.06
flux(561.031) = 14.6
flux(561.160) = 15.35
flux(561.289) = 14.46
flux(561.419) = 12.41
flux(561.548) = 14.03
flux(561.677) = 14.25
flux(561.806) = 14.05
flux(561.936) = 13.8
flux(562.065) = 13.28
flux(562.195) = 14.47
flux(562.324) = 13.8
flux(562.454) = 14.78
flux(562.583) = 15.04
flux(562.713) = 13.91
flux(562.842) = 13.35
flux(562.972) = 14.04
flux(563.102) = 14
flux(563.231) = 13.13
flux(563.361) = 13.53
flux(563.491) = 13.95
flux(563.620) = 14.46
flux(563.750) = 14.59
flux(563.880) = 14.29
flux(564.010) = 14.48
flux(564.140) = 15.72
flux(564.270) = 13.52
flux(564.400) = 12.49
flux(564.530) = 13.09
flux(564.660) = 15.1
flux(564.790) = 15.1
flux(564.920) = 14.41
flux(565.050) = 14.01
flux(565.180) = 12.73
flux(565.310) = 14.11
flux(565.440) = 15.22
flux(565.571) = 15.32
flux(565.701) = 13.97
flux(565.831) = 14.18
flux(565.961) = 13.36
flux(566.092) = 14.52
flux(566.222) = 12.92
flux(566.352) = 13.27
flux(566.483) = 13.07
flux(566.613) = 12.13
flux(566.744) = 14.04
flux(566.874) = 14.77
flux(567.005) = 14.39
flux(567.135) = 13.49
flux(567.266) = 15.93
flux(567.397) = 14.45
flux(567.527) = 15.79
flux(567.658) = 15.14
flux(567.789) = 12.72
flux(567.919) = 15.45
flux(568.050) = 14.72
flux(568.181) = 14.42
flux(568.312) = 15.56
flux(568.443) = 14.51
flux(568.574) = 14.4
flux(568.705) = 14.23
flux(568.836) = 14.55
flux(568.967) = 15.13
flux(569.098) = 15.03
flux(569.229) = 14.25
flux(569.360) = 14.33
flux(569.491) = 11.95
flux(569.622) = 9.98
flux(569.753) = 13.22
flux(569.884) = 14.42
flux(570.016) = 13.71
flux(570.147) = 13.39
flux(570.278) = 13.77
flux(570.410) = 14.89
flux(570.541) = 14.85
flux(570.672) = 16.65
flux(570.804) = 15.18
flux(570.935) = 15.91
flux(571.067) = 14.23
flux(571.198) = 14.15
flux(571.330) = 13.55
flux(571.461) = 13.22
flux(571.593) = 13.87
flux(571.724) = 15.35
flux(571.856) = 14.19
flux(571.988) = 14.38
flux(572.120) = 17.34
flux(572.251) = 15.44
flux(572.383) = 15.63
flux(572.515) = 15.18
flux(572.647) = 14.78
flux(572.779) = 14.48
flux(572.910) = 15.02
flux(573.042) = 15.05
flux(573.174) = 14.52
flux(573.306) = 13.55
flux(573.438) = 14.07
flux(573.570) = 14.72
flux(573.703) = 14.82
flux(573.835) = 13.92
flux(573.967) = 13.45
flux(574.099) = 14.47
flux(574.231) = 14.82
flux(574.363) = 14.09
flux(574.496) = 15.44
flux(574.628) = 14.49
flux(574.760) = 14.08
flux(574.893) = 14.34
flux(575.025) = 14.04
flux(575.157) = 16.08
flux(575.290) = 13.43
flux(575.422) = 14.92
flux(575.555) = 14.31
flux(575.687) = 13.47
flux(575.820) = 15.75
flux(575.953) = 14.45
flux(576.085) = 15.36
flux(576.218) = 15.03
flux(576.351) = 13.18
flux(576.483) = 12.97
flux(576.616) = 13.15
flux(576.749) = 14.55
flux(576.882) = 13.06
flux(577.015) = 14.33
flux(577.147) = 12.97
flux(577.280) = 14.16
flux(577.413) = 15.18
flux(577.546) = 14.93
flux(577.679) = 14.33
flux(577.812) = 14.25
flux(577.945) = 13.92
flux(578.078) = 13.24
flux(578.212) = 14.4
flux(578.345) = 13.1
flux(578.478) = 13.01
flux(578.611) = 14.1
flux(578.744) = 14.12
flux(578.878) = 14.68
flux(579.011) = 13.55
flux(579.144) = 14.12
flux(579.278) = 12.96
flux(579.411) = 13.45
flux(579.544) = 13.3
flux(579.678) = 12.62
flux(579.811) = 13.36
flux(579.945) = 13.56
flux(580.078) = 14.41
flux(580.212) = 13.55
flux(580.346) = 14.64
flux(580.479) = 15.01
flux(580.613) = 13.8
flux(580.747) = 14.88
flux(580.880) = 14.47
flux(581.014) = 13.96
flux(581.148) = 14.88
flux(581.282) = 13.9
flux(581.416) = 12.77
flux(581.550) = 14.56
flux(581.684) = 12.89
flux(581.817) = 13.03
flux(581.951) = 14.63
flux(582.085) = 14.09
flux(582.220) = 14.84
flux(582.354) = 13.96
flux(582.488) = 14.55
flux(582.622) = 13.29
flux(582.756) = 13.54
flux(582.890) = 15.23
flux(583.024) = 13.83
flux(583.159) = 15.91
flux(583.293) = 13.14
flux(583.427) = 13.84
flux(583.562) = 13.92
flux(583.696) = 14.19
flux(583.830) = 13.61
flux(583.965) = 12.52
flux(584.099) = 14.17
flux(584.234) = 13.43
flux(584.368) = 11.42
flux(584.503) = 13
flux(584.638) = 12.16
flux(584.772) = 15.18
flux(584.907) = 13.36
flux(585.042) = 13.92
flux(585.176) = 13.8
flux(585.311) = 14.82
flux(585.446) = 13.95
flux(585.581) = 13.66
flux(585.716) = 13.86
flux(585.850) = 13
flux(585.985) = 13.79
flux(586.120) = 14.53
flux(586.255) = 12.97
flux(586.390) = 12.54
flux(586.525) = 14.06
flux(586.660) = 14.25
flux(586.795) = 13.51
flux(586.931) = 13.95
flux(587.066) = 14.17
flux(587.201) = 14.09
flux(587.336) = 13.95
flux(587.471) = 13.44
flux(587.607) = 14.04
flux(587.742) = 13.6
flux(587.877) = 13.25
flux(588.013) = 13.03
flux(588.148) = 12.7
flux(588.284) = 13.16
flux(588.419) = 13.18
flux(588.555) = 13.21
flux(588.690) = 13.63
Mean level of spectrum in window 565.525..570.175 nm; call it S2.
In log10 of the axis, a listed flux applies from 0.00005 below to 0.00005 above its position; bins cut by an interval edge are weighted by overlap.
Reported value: 14.1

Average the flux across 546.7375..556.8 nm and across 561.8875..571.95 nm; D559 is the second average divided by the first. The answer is 0.9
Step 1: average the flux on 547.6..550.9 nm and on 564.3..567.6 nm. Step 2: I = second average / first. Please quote 0.9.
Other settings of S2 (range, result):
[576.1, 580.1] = 13.8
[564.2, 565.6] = 14.1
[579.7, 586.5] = 13.8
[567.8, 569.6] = 14.3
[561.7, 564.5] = 14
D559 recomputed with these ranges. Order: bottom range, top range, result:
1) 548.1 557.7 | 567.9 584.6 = 0.96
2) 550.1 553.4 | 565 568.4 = 0.95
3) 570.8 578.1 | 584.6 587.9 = 0.95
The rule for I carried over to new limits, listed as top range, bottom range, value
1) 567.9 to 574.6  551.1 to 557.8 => 1.00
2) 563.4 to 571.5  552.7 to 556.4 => 1.00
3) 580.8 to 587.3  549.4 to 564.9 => 0.96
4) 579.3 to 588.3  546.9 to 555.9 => 0.90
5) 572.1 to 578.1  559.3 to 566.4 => 1.03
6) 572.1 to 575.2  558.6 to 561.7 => 1.04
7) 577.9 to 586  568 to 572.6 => 0.96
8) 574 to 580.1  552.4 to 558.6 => 0.98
